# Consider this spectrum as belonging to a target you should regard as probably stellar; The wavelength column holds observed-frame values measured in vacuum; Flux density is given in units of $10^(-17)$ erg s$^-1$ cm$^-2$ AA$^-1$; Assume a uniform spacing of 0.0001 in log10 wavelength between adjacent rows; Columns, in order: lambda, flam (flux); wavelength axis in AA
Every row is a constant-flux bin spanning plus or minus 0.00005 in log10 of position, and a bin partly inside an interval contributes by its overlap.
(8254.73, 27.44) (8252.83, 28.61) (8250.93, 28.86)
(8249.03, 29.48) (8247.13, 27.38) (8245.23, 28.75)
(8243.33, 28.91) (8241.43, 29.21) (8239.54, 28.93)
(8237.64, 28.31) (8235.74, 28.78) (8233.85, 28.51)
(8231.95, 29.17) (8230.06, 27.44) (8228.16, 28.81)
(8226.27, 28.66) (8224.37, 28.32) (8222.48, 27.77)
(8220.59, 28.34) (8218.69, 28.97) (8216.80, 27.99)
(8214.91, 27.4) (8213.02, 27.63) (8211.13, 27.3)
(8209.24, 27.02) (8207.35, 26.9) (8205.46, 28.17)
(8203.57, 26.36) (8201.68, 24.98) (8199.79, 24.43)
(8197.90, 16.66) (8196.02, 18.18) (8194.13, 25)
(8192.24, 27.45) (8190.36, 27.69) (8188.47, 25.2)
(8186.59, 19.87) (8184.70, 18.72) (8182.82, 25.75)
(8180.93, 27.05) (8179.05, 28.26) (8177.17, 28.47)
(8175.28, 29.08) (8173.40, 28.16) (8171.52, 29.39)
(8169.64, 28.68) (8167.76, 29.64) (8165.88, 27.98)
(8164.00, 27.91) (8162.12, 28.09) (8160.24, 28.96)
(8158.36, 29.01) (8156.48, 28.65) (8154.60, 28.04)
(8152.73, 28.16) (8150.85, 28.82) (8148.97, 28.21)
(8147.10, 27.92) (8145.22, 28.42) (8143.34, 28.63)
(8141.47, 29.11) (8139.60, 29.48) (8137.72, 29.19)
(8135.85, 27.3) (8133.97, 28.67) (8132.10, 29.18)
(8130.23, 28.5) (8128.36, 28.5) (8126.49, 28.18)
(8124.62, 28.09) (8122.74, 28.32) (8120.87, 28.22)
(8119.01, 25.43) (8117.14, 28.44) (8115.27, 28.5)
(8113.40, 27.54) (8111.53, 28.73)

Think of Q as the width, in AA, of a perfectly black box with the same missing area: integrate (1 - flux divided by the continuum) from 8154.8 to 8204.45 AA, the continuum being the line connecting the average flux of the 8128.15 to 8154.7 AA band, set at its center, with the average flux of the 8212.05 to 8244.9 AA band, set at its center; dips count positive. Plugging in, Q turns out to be 4.08 AA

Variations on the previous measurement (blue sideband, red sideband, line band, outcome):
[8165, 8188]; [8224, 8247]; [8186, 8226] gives 2.6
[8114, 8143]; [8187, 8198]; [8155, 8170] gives -1.6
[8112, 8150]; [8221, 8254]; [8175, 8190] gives 1.7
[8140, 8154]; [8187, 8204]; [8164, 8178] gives -1.4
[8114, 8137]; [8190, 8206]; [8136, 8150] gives -0.8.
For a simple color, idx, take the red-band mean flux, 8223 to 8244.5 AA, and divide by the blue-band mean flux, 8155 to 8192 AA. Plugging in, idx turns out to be 1.05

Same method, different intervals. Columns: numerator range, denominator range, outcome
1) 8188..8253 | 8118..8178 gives 0.96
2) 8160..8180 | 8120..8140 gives 1.00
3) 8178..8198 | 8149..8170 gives 0.84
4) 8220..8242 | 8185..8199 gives 1.26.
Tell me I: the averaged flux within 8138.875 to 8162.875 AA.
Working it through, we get 28.6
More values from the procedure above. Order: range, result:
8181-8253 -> 26.7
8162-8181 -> 28.5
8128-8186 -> 28.1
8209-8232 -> 28.1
